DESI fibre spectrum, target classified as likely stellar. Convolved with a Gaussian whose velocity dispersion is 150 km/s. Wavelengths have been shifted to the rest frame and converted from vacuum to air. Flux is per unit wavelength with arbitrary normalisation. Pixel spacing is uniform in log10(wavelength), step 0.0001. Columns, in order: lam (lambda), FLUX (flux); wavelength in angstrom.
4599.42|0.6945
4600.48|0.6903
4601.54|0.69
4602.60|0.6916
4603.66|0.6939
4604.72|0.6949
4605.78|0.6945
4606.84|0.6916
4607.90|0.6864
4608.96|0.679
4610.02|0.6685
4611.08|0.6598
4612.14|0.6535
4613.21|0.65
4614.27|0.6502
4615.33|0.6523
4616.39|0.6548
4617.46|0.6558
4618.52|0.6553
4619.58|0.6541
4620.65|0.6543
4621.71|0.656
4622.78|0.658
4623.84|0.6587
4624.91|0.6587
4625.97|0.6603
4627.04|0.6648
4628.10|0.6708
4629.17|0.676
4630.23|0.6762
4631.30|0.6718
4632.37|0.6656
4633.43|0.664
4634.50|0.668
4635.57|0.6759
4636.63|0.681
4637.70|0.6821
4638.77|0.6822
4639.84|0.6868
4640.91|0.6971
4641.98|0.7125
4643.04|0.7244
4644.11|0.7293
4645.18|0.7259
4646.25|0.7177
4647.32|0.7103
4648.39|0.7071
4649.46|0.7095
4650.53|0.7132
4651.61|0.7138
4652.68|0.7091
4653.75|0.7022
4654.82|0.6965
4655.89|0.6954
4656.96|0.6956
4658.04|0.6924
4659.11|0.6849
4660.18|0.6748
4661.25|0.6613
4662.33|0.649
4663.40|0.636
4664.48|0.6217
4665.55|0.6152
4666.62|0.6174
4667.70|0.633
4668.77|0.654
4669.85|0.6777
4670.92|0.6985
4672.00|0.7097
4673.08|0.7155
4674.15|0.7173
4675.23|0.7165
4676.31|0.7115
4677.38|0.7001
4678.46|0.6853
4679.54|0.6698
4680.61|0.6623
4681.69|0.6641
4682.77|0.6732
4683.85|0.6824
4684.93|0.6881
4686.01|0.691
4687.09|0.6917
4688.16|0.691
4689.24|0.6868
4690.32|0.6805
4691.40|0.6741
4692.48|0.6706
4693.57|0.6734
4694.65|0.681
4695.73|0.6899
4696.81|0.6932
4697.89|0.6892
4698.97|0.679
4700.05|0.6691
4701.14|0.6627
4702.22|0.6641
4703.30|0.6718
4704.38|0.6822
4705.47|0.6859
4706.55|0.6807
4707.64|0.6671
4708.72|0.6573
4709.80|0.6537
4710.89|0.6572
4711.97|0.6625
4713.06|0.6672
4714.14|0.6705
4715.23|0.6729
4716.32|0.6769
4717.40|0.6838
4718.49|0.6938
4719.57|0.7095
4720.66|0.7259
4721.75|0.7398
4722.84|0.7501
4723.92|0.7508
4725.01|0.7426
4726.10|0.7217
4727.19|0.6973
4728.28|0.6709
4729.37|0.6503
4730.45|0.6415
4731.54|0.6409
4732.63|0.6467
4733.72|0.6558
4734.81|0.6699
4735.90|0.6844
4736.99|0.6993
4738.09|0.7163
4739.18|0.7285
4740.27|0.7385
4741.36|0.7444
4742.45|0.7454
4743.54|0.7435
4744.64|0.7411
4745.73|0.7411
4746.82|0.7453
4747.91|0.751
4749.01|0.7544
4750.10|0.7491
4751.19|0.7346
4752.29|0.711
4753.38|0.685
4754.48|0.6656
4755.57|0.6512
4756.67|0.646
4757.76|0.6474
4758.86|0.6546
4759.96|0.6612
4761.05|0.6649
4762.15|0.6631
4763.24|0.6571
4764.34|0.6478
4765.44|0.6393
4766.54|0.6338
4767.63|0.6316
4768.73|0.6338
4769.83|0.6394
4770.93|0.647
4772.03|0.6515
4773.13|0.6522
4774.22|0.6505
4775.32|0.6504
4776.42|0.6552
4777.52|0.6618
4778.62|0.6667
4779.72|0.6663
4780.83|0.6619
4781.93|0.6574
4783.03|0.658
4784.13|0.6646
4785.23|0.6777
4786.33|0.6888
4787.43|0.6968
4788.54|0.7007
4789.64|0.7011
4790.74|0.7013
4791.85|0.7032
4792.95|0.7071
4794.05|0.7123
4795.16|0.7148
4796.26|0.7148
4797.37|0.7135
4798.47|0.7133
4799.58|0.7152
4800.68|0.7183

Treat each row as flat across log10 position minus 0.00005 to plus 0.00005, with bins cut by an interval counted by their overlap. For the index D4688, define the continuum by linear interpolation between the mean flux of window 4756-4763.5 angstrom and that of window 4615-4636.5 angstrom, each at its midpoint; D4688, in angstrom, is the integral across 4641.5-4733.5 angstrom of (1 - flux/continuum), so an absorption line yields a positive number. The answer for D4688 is -3.5 angstrom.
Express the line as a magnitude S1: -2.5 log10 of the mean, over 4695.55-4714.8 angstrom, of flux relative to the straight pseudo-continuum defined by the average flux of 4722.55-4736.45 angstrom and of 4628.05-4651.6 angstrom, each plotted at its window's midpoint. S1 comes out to 0.03 mag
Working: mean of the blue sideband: 0.694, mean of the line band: 0.672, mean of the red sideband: 0.686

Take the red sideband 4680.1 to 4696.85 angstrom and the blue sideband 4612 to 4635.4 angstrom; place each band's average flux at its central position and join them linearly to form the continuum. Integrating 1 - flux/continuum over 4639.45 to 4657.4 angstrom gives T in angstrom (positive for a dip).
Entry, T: -1.10 angstrom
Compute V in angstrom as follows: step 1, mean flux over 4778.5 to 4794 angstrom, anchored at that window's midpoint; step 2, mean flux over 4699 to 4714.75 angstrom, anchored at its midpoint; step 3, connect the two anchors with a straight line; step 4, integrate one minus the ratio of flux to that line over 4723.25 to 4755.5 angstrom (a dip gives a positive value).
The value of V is -1.6 angstrom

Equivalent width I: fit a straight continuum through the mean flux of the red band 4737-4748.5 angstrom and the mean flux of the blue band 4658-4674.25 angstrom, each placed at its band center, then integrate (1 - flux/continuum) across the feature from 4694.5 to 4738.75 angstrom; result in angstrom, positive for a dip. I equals 1.8 angstrom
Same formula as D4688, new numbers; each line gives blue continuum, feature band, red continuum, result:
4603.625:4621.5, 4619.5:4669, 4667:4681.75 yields -0.10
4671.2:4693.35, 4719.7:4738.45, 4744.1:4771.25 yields -0.30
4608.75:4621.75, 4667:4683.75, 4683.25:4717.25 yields -0.36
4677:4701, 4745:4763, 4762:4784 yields -1.02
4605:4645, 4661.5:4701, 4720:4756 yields 0.87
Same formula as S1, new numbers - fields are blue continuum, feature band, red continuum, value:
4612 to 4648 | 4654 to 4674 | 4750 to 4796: 0.01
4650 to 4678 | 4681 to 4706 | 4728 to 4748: 0.02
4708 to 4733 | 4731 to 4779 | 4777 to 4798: 0.01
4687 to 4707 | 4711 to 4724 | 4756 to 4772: -0.04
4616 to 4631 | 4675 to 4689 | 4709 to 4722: -0.02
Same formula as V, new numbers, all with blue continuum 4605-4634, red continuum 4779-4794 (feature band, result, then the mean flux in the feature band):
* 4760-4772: 0.62 angstrom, 0.647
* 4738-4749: -1.00 angstrom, 0.741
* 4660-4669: 0.42 angstrom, 0.639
